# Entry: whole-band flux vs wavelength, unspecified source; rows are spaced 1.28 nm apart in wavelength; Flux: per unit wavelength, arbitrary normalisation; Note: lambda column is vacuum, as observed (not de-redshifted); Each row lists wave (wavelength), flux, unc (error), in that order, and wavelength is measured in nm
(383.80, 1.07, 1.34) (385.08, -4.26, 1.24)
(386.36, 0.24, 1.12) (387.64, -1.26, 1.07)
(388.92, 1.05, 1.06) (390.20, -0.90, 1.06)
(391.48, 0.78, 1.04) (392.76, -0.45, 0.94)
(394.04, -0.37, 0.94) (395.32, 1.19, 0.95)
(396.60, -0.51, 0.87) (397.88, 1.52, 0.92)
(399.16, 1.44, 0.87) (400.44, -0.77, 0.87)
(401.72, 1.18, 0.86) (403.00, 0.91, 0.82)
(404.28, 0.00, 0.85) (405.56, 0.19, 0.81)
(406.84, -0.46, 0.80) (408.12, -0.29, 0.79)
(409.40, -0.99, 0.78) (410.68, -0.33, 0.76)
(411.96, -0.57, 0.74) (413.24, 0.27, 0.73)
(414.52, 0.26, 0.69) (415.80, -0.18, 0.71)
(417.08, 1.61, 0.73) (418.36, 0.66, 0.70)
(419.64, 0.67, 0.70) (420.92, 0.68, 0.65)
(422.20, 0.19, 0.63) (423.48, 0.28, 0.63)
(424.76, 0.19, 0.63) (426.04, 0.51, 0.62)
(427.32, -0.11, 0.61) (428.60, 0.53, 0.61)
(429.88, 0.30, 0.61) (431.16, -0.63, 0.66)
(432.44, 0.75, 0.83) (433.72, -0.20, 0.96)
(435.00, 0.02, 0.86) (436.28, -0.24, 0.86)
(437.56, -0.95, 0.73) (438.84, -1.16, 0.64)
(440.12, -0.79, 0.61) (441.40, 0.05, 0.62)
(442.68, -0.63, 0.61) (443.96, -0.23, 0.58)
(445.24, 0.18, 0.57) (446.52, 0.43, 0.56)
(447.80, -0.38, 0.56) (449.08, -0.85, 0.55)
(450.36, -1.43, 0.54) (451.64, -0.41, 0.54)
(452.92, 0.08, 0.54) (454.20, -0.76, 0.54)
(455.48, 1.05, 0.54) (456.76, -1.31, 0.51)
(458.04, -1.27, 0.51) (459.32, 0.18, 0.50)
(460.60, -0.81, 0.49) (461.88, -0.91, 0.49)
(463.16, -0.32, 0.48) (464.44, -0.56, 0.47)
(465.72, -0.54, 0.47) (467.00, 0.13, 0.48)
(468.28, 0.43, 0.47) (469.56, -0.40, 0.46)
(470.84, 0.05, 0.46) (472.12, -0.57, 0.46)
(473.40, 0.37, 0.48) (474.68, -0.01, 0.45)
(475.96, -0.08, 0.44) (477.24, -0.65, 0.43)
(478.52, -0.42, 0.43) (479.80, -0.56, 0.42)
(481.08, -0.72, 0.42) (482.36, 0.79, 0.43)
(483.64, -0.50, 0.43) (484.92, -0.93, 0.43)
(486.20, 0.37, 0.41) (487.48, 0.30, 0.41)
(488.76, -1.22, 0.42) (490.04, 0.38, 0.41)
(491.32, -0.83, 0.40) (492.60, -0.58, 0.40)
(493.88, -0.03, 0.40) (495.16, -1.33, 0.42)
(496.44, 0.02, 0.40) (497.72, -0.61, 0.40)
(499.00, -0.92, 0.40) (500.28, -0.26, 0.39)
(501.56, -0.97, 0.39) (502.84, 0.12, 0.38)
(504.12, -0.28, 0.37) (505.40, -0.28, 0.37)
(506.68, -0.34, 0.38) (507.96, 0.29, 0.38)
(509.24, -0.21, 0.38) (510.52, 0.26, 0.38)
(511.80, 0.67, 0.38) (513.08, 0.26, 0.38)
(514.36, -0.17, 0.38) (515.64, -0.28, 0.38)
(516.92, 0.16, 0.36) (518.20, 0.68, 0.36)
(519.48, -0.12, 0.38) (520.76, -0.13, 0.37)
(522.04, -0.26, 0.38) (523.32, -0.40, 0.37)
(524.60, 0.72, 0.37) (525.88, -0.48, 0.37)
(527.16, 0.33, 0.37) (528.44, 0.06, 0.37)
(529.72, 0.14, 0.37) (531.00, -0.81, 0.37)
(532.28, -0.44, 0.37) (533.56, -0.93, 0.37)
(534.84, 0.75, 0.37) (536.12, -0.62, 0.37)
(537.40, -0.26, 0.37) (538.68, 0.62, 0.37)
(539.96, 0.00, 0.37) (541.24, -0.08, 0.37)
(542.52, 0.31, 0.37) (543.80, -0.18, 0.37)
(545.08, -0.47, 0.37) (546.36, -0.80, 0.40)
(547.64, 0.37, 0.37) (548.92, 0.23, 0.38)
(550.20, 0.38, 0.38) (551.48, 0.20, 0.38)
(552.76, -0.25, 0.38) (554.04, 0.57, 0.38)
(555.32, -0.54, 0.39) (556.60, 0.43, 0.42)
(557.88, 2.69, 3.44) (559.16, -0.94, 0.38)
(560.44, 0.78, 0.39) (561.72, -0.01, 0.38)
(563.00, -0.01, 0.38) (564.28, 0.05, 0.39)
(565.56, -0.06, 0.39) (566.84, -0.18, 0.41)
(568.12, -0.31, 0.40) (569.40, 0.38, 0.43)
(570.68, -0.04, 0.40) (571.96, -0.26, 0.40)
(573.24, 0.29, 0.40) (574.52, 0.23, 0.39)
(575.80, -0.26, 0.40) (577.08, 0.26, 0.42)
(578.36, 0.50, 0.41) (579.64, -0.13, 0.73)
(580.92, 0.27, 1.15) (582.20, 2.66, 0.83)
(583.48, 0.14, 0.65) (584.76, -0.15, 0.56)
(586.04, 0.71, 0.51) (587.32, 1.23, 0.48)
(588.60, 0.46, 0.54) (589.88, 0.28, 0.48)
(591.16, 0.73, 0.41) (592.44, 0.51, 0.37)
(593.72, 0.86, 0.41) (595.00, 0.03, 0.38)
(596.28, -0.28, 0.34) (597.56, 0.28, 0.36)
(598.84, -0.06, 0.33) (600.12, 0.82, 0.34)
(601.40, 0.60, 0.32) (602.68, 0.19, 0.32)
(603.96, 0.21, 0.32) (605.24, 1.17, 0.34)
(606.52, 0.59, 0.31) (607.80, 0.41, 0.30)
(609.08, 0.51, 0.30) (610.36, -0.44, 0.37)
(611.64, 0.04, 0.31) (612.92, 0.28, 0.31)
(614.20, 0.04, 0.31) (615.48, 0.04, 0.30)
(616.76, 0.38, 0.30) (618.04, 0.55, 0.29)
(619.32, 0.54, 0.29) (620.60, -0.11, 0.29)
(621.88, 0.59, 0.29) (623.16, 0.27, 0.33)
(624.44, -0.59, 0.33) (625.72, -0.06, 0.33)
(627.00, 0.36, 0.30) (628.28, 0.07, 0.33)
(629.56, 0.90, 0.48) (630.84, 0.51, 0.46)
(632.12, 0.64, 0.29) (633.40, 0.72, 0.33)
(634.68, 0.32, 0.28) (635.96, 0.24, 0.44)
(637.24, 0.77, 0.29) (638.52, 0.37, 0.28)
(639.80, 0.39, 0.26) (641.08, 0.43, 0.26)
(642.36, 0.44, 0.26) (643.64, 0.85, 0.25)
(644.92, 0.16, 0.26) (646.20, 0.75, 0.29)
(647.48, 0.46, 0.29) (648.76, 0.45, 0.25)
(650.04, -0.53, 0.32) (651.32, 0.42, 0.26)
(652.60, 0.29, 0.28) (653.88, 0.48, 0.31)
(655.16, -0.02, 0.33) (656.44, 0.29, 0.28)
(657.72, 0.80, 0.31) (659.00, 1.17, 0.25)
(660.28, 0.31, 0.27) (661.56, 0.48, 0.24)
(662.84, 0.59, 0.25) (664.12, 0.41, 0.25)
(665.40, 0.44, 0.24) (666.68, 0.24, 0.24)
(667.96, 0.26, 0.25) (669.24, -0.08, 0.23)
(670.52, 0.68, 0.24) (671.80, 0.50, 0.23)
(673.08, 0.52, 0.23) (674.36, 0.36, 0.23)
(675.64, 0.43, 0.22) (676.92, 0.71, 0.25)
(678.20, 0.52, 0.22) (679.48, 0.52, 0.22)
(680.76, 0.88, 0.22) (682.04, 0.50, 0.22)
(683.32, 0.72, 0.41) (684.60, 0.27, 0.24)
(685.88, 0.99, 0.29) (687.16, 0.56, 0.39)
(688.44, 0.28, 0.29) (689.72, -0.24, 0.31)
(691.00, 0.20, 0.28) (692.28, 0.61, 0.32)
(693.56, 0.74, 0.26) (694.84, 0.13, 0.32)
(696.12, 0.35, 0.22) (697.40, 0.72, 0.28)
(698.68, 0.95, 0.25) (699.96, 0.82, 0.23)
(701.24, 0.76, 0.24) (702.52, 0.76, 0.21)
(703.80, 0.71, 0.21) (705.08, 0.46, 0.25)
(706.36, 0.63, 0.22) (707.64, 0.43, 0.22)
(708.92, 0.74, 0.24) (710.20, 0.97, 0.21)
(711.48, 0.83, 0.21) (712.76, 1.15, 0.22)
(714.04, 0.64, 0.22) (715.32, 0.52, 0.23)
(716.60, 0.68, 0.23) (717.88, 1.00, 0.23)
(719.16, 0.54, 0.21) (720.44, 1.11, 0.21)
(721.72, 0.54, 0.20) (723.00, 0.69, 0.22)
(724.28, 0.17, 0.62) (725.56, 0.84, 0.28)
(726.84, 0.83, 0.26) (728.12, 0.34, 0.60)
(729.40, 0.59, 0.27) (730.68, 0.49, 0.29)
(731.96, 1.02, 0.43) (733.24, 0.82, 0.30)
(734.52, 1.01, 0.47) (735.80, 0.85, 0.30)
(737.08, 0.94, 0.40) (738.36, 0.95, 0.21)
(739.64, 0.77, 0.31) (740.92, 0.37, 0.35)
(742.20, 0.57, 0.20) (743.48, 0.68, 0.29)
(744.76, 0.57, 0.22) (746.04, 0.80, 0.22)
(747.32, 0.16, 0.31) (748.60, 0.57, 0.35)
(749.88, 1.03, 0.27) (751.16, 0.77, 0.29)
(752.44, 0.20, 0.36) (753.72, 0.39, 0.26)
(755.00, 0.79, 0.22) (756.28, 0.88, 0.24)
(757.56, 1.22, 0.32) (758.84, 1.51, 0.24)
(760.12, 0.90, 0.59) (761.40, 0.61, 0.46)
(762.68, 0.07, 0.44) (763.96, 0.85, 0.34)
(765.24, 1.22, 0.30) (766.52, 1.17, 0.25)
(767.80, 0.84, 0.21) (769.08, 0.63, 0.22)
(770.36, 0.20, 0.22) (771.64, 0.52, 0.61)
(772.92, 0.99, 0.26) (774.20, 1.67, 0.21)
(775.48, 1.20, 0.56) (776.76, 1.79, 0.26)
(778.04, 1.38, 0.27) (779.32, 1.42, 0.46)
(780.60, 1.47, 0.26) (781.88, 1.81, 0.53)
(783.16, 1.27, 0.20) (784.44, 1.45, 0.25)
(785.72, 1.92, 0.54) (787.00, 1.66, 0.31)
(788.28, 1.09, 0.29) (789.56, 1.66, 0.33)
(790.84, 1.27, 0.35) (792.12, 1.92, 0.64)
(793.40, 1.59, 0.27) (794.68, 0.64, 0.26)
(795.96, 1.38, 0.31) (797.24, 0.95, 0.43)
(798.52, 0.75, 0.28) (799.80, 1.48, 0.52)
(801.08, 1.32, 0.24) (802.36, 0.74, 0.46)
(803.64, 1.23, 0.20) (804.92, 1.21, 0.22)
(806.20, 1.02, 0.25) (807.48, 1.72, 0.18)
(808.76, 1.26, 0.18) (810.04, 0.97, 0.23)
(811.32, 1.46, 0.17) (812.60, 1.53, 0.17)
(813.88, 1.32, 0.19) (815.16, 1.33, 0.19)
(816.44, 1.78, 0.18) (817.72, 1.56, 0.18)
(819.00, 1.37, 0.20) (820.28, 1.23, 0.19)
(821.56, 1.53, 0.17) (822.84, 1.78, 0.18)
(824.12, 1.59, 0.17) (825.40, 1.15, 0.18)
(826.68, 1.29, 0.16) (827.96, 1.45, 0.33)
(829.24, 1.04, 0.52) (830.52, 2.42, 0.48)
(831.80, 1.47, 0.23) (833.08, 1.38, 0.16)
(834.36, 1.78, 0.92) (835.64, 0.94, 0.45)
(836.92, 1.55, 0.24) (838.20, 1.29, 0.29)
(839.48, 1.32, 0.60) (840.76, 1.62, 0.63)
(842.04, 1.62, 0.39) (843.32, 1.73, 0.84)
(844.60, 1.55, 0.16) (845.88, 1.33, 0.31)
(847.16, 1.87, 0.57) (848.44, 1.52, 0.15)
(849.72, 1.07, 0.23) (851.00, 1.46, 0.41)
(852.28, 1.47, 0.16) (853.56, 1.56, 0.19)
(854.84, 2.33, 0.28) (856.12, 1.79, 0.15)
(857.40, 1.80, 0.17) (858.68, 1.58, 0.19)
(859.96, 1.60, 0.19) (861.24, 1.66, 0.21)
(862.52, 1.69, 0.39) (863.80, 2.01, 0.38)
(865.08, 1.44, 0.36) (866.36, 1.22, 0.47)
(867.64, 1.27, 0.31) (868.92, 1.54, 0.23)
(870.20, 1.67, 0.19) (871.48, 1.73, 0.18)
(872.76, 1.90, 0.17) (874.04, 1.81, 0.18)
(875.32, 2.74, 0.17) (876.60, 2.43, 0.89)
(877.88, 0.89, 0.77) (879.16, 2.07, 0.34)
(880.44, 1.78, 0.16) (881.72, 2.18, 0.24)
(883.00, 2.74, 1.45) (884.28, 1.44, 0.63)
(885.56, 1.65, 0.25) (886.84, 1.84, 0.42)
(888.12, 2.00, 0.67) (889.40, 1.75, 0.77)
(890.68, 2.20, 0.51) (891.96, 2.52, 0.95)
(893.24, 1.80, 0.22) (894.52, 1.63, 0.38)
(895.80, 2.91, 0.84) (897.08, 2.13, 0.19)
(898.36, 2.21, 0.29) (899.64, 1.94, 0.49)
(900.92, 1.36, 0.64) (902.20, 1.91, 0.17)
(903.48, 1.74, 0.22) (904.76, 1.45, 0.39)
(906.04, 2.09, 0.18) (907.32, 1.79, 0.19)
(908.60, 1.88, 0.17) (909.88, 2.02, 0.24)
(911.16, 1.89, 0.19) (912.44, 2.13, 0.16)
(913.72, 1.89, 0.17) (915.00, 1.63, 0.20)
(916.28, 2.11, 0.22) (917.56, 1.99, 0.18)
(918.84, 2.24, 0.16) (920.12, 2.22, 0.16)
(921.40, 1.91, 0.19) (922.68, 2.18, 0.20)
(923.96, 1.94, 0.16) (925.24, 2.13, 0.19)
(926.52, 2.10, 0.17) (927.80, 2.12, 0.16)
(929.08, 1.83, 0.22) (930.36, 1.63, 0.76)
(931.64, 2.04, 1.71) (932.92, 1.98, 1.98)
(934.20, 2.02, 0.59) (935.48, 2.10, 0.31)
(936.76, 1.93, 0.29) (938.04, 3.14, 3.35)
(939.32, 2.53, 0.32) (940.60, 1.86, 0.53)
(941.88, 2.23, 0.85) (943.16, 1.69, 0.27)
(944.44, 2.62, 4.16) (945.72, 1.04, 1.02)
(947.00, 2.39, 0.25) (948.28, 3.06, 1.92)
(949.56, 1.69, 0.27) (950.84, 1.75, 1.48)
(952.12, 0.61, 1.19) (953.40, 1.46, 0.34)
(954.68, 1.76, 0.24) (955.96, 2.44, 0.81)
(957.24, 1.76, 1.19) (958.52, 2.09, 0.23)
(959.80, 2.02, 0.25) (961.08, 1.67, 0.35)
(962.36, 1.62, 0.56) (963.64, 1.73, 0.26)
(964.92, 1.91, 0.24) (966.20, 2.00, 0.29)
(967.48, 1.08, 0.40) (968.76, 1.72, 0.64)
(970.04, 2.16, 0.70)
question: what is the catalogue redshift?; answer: 0.94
